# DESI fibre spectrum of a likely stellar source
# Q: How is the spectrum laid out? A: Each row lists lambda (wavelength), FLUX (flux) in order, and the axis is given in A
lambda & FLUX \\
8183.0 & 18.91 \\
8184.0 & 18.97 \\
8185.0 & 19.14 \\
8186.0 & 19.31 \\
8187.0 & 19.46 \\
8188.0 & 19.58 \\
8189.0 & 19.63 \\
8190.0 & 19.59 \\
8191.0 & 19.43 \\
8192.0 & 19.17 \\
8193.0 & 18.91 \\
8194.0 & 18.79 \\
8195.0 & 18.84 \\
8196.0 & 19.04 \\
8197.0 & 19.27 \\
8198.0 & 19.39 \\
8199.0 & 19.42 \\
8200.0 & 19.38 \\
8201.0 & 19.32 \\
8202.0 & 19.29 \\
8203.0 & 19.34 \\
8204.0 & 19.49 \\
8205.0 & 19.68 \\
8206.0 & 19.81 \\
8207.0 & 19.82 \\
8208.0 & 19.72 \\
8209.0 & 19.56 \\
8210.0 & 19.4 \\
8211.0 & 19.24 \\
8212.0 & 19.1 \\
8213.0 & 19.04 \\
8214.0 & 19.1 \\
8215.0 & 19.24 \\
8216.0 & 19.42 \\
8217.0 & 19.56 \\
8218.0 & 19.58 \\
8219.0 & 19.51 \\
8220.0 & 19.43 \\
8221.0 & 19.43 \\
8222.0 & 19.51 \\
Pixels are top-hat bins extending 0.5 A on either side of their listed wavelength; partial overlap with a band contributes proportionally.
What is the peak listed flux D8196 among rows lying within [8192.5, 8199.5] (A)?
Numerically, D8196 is 19.42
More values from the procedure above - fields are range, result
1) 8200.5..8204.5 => 19.49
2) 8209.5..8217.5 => 19.56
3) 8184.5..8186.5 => 19.31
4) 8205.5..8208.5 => 19.82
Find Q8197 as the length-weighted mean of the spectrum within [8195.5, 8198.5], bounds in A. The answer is 19.2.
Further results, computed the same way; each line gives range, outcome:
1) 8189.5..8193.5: 19.3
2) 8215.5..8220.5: 19.5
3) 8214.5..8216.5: 19.3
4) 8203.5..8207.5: 19.7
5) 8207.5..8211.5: 19.5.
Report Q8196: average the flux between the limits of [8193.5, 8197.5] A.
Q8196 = 19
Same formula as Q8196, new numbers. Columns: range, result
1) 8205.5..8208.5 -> 19.8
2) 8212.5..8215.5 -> 19.1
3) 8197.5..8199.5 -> 19.4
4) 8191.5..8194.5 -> 19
